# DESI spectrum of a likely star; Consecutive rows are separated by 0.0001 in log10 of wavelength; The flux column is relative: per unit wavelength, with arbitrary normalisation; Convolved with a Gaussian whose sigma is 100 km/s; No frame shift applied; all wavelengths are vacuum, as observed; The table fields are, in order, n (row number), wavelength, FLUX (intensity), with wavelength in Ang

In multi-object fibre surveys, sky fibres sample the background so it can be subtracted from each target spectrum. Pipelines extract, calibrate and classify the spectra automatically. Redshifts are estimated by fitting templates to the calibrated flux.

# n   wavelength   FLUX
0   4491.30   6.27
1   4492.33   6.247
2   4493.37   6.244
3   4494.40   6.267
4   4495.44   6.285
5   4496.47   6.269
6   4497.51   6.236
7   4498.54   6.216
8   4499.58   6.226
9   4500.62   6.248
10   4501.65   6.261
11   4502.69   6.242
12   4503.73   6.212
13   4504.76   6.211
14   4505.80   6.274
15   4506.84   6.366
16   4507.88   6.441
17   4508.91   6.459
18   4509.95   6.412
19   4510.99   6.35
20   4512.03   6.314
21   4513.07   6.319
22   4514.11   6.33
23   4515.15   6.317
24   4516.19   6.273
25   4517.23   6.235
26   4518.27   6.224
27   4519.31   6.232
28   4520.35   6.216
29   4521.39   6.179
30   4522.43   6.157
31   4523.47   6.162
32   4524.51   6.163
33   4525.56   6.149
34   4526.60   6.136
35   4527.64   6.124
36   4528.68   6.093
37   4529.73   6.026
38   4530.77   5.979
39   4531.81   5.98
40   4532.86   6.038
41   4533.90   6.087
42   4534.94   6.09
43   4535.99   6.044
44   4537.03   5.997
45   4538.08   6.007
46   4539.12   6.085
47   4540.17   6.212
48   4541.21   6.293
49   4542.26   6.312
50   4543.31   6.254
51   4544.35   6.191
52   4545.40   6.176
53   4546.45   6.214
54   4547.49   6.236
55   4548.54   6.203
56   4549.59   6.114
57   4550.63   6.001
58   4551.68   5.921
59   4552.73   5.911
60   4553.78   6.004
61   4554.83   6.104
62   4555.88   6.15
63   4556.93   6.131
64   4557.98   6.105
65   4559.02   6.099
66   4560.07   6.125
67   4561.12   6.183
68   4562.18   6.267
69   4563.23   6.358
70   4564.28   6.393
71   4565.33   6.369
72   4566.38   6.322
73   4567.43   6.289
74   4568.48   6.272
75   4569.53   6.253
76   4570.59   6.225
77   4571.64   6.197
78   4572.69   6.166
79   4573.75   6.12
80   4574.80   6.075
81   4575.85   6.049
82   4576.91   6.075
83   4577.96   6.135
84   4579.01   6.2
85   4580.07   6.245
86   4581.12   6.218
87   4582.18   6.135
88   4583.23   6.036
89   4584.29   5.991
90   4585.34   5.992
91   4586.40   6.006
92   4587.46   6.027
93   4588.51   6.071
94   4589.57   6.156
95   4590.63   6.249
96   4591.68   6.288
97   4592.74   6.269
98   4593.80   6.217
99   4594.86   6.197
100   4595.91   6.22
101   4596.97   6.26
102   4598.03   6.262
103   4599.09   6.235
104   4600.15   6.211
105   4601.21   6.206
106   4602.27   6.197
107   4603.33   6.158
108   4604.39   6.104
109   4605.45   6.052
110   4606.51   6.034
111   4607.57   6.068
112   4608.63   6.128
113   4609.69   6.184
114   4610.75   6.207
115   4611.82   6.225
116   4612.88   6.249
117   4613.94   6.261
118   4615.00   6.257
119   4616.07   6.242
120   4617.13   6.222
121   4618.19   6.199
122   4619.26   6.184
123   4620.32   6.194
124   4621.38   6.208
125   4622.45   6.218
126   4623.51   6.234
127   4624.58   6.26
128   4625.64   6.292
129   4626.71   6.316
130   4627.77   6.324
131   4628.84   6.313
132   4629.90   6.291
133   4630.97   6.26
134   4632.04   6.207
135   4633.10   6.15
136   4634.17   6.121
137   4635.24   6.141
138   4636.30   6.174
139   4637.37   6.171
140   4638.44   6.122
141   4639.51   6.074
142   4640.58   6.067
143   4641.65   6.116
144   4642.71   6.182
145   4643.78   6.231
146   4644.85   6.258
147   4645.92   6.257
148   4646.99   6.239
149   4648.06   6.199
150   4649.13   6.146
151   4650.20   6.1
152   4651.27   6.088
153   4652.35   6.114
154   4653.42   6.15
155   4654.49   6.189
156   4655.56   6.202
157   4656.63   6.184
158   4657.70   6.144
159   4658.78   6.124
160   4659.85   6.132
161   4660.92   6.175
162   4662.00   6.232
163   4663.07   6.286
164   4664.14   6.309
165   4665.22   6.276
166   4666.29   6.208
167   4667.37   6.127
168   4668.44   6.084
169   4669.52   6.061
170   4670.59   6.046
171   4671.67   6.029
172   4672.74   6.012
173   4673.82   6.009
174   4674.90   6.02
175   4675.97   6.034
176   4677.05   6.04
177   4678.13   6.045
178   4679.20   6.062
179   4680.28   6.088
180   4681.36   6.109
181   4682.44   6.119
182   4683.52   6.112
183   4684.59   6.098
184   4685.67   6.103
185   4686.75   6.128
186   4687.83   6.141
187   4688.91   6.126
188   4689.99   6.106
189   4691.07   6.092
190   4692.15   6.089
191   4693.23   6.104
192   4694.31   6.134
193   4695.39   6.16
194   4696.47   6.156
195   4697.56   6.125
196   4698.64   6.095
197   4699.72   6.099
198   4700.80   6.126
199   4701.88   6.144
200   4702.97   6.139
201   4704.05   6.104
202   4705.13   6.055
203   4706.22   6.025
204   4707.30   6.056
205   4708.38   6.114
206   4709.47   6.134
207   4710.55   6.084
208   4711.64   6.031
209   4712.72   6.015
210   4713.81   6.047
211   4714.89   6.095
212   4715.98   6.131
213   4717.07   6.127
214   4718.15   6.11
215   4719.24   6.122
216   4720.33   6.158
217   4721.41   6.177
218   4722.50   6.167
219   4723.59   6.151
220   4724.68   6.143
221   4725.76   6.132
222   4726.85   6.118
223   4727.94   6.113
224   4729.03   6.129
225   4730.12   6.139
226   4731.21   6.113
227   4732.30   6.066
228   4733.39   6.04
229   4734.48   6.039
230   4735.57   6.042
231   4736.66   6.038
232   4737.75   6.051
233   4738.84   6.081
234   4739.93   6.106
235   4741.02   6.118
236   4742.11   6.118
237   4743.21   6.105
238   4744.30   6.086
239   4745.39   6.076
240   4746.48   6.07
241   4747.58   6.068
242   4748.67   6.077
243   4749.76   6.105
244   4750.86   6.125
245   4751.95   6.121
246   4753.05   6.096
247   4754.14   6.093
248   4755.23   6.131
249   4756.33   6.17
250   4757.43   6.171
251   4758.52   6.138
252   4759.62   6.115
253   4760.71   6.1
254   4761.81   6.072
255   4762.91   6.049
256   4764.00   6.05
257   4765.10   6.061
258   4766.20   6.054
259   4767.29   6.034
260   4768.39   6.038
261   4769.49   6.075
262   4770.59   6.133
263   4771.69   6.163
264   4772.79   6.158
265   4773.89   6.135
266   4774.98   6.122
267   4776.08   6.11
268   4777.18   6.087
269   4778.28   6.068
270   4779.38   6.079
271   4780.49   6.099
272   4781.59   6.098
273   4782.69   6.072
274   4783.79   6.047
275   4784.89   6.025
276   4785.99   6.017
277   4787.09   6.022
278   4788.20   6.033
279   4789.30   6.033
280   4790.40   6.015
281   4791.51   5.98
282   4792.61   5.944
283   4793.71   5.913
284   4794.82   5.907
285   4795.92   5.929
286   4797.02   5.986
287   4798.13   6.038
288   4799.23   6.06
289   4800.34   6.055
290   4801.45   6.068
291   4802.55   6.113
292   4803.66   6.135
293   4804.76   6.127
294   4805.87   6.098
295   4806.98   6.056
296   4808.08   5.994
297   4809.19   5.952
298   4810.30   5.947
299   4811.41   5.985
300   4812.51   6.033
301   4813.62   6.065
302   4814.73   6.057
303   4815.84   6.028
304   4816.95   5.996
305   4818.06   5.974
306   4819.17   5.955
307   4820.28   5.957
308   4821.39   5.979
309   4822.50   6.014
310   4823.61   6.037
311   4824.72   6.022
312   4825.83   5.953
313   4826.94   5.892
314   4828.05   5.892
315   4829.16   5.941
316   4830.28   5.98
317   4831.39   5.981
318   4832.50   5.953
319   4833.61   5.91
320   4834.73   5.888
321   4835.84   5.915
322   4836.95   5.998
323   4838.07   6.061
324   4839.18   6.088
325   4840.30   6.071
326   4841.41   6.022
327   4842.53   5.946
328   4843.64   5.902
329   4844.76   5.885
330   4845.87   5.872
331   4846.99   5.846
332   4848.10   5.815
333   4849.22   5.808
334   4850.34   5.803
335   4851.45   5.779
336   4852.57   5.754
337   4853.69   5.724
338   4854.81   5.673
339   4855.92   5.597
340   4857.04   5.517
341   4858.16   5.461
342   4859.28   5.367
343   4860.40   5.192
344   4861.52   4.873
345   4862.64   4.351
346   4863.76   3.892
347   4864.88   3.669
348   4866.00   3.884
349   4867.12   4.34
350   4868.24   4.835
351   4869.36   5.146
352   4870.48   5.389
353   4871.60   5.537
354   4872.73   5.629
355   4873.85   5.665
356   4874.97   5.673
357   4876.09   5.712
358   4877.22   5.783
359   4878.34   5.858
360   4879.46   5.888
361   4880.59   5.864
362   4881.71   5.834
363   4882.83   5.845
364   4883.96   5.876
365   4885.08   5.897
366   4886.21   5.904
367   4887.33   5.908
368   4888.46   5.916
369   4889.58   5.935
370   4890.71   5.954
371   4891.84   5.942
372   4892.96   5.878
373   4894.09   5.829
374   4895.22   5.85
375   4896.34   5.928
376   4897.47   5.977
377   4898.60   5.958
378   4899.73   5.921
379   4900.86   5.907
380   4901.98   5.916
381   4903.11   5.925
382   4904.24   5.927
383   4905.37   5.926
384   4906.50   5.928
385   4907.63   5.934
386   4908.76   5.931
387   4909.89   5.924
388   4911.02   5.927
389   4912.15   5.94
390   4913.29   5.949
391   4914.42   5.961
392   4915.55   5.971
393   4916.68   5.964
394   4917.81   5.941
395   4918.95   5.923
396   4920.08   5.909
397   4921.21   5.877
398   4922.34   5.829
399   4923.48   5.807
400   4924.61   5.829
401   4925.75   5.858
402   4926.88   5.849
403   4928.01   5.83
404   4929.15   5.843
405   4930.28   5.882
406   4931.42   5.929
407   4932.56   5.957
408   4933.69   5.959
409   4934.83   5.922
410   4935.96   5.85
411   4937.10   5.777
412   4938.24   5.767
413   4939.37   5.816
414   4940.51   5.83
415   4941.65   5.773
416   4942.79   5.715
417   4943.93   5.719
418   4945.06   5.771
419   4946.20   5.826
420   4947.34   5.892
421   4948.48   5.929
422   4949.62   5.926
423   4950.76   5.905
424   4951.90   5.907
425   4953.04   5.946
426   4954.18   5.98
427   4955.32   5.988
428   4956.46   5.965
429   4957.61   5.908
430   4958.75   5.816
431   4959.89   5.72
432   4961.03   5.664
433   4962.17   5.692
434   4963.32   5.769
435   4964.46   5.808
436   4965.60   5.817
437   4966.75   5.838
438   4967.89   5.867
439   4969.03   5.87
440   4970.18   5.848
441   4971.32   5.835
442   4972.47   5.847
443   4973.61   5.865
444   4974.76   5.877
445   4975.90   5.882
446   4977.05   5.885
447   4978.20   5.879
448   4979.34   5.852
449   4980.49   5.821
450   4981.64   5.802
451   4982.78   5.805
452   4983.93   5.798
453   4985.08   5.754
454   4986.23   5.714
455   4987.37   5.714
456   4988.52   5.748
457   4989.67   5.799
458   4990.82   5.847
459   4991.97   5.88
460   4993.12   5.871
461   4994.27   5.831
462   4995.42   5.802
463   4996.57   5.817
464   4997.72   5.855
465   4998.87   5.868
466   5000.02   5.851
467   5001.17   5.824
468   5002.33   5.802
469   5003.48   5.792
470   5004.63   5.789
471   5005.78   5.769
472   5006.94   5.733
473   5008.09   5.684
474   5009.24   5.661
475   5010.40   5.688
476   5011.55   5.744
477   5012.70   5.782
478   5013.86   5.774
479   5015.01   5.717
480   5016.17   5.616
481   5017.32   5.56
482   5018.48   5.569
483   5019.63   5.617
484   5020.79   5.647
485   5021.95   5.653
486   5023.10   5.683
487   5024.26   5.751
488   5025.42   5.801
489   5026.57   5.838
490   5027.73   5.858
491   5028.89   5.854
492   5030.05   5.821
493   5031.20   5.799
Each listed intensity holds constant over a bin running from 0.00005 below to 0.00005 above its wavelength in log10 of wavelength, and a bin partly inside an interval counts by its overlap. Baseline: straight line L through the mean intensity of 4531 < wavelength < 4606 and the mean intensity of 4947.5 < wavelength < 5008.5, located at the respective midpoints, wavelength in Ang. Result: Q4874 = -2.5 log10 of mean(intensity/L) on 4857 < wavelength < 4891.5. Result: 0.10 mag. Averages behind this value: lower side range 6.15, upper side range 5.83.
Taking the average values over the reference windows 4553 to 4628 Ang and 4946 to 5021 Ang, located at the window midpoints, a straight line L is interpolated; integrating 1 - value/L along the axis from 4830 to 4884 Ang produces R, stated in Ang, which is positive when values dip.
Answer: 3.4 Ang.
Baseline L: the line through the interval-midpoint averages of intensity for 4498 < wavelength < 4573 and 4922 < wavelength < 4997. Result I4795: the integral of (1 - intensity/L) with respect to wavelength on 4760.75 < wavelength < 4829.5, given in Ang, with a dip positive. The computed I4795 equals -0.7 Ang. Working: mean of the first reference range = 6.19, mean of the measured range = 6.03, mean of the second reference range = 5.84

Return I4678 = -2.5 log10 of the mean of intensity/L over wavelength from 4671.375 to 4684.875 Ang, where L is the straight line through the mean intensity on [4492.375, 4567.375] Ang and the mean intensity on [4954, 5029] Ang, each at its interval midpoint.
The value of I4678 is 0.00 mag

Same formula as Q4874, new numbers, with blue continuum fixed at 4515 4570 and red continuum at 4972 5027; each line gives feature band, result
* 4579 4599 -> -0.007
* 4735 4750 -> -0.017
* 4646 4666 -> -0.021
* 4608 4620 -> -0.020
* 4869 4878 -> 0.056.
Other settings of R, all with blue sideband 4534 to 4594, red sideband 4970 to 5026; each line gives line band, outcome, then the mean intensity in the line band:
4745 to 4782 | -0.7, 6.1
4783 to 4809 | -0.3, 6.03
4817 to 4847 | -0.2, 5.96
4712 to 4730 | -0.3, 6.12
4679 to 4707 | -0.3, 6.11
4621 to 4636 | -0.3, 6.24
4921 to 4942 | -0.1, 5.85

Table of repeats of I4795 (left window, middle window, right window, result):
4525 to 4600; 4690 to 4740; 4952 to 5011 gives -0.6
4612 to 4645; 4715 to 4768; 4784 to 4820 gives -0.1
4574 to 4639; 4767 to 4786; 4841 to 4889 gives -1.2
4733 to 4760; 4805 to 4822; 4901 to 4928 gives 0.0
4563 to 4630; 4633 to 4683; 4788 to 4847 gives 0.0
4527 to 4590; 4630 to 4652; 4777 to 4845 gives -0.3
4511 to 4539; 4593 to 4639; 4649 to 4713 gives -0.6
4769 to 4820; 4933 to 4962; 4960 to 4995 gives 0.0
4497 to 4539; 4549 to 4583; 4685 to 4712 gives 0.1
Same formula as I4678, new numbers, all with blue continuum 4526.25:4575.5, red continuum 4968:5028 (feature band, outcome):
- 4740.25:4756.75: -0.021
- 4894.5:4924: -0.012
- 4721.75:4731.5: -0.023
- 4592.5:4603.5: -0.020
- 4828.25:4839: -0.008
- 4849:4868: 0.161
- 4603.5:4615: -0.010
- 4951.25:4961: -0.014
